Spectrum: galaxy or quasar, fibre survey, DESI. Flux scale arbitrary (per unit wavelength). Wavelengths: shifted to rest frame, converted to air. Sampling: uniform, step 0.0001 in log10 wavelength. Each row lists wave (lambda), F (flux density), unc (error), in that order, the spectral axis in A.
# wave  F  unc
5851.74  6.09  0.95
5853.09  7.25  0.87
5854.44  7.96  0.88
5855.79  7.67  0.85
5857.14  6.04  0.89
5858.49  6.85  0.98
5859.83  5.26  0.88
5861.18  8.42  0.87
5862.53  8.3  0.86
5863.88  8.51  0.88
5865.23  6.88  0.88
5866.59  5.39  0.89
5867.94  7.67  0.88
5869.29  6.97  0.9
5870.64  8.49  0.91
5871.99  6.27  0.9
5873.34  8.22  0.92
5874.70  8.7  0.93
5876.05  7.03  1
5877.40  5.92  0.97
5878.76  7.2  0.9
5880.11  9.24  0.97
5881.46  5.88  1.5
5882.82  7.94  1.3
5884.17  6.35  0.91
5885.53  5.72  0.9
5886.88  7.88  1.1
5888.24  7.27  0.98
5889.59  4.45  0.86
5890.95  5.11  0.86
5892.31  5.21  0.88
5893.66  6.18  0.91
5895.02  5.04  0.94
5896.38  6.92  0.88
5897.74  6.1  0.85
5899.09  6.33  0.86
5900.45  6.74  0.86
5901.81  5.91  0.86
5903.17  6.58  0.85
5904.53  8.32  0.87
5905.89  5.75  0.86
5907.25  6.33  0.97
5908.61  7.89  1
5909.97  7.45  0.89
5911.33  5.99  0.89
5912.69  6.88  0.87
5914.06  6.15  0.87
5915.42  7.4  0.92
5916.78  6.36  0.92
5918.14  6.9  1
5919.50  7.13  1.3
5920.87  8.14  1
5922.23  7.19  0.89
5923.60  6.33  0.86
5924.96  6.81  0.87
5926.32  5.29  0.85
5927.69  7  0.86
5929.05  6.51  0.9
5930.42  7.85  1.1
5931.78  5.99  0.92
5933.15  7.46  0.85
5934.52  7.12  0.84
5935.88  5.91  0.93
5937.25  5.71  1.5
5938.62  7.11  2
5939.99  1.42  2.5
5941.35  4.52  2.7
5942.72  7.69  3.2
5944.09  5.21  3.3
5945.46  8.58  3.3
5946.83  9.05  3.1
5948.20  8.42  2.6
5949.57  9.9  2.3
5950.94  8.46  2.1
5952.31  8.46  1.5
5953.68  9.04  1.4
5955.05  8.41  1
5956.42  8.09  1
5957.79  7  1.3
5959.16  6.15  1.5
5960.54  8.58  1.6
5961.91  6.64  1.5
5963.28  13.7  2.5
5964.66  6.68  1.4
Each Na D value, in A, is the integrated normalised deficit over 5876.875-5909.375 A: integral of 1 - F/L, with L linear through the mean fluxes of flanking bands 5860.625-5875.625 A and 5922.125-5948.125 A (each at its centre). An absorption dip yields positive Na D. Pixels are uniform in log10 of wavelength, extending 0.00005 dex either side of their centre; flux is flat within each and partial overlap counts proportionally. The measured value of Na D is 3.02 A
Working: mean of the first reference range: 7.6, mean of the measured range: 6.52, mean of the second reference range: 6.49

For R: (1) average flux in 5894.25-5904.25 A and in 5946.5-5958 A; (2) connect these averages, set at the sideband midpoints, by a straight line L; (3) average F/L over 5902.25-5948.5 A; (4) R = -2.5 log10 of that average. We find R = 0.10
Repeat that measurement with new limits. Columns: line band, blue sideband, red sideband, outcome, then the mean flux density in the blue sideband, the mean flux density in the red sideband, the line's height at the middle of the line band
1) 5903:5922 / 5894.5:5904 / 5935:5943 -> -0.169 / 6.28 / 5.32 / 5.96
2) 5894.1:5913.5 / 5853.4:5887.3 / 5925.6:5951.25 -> 0.068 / 7.23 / 6.78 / 7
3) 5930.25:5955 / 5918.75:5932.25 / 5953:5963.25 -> 0.059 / 6.84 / 8.09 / 7.49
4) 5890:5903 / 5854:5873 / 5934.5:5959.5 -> 0.208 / 7.2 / 7.19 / 7.2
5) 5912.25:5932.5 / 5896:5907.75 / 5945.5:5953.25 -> 0.111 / 6.55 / 8.84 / 7.54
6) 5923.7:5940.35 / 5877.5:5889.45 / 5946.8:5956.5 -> 0.294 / 7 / 8.75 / 8.25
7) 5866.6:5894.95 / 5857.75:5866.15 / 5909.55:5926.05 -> 0.053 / 7.3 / 6.85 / 7.15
